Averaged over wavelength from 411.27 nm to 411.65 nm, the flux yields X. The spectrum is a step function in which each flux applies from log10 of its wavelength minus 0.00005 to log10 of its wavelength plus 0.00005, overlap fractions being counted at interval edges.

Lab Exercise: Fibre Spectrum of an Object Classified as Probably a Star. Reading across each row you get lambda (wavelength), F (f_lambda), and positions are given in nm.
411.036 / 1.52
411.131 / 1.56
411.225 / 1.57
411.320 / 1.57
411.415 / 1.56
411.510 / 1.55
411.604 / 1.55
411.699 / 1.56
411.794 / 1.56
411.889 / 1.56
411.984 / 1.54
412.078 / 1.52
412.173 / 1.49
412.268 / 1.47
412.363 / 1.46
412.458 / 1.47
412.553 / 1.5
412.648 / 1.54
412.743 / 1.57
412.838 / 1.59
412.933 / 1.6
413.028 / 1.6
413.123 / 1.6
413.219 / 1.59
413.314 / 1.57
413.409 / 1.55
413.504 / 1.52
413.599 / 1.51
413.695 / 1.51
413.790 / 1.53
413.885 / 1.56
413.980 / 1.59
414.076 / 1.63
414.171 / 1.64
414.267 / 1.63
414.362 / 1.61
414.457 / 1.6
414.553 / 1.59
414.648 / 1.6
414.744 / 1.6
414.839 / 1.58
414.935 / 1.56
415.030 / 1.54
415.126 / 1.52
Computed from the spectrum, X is 1.56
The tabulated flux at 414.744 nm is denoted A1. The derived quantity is 1.6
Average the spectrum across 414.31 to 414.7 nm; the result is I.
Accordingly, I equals 1.6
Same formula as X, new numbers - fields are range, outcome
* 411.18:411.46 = 1.56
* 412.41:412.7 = 1.5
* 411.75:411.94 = 1.56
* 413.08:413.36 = 1.58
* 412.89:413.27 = 1.6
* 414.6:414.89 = 1.59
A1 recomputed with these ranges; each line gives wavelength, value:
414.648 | 1.6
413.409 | 1.55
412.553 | 1.5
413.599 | 1.51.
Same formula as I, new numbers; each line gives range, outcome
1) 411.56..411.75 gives 1.55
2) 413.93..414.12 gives 1.61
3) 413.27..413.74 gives 1.53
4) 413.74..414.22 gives 1.59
